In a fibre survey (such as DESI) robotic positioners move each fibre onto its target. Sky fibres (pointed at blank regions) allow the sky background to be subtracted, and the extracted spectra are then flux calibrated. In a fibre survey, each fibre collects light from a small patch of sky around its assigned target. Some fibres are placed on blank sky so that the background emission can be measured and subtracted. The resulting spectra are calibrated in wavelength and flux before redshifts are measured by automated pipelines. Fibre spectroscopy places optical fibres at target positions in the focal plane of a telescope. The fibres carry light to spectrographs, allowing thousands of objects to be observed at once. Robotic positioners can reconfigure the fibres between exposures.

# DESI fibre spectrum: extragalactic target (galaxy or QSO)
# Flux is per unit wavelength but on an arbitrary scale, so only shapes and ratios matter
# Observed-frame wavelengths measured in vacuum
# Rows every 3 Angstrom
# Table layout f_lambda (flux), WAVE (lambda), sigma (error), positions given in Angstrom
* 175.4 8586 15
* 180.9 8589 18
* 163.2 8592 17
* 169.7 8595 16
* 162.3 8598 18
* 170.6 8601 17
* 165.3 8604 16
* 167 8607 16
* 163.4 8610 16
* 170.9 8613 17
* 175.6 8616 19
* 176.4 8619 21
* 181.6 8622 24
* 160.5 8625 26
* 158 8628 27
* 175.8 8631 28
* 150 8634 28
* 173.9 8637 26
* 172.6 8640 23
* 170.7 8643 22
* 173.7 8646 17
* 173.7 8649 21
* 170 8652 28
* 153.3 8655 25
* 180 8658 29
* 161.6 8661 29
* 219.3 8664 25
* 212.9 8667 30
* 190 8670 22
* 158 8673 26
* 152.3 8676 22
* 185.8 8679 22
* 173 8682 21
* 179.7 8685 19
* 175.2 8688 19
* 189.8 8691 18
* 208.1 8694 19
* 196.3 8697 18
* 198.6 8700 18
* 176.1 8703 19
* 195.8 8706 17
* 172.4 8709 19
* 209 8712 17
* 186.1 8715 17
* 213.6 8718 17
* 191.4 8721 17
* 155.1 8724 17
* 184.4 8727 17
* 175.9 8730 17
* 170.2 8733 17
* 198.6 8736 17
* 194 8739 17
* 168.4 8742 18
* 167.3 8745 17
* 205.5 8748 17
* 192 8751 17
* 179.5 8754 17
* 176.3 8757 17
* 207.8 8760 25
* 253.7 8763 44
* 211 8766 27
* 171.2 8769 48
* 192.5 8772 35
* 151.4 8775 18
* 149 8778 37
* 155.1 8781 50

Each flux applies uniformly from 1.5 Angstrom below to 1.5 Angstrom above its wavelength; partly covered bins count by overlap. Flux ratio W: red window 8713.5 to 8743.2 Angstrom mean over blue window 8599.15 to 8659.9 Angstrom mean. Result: 1.1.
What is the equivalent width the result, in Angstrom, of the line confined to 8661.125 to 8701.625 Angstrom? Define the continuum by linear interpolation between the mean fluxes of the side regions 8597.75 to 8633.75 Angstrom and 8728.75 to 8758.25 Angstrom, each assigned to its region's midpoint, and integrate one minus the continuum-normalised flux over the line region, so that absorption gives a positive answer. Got -2.5 Angstrom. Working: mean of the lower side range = 169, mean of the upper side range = 183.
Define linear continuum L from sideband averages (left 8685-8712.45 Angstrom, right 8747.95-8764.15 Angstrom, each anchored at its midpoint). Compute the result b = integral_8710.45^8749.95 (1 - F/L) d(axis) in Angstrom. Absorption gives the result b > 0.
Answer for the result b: 2.0 Angstrom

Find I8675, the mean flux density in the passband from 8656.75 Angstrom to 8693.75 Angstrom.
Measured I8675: 182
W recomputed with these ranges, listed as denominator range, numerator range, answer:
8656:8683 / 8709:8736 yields 1.03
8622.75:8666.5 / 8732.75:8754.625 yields 1.08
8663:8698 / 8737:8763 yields 1.02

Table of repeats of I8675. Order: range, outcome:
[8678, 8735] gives 186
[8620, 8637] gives 166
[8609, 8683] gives 173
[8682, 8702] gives 190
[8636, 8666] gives 176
